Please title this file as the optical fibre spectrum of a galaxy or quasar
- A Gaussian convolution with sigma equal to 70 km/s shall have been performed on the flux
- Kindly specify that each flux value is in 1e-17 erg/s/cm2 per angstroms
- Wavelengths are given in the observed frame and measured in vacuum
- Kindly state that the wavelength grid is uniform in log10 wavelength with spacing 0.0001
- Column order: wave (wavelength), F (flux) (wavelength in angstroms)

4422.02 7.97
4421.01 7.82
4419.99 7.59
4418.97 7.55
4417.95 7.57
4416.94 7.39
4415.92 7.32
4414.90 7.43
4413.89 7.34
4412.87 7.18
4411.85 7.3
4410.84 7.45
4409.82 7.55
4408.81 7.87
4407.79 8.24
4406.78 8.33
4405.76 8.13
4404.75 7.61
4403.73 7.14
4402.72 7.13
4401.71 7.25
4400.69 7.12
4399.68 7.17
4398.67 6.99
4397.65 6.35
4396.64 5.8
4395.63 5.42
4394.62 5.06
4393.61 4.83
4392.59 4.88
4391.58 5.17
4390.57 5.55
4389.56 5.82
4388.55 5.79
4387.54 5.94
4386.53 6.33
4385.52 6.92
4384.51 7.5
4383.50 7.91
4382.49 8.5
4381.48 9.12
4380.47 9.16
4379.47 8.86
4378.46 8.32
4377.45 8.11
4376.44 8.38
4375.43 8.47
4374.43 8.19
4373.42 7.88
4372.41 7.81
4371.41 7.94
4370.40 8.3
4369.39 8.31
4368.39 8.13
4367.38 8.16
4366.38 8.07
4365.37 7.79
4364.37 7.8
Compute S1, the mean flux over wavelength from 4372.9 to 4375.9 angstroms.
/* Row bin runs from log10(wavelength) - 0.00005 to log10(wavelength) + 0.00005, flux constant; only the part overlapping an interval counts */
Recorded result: 8.18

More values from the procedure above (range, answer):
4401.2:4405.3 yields 7.3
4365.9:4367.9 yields 8.12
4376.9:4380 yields 8.44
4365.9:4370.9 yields 8.2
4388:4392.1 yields 5.59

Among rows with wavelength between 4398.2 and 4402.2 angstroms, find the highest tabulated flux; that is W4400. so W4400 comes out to 7.25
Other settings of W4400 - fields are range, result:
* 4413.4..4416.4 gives 7.43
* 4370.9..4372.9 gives 7.94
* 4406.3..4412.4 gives 8.33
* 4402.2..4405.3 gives 7.61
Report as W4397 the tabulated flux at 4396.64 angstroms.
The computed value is 5.8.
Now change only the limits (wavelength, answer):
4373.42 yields 7.88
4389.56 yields 5.82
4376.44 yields 8.38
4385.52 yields 6.92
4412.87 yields 7.18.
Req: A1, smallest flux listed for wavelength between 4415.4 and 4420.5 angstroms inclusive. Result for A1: 7.32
